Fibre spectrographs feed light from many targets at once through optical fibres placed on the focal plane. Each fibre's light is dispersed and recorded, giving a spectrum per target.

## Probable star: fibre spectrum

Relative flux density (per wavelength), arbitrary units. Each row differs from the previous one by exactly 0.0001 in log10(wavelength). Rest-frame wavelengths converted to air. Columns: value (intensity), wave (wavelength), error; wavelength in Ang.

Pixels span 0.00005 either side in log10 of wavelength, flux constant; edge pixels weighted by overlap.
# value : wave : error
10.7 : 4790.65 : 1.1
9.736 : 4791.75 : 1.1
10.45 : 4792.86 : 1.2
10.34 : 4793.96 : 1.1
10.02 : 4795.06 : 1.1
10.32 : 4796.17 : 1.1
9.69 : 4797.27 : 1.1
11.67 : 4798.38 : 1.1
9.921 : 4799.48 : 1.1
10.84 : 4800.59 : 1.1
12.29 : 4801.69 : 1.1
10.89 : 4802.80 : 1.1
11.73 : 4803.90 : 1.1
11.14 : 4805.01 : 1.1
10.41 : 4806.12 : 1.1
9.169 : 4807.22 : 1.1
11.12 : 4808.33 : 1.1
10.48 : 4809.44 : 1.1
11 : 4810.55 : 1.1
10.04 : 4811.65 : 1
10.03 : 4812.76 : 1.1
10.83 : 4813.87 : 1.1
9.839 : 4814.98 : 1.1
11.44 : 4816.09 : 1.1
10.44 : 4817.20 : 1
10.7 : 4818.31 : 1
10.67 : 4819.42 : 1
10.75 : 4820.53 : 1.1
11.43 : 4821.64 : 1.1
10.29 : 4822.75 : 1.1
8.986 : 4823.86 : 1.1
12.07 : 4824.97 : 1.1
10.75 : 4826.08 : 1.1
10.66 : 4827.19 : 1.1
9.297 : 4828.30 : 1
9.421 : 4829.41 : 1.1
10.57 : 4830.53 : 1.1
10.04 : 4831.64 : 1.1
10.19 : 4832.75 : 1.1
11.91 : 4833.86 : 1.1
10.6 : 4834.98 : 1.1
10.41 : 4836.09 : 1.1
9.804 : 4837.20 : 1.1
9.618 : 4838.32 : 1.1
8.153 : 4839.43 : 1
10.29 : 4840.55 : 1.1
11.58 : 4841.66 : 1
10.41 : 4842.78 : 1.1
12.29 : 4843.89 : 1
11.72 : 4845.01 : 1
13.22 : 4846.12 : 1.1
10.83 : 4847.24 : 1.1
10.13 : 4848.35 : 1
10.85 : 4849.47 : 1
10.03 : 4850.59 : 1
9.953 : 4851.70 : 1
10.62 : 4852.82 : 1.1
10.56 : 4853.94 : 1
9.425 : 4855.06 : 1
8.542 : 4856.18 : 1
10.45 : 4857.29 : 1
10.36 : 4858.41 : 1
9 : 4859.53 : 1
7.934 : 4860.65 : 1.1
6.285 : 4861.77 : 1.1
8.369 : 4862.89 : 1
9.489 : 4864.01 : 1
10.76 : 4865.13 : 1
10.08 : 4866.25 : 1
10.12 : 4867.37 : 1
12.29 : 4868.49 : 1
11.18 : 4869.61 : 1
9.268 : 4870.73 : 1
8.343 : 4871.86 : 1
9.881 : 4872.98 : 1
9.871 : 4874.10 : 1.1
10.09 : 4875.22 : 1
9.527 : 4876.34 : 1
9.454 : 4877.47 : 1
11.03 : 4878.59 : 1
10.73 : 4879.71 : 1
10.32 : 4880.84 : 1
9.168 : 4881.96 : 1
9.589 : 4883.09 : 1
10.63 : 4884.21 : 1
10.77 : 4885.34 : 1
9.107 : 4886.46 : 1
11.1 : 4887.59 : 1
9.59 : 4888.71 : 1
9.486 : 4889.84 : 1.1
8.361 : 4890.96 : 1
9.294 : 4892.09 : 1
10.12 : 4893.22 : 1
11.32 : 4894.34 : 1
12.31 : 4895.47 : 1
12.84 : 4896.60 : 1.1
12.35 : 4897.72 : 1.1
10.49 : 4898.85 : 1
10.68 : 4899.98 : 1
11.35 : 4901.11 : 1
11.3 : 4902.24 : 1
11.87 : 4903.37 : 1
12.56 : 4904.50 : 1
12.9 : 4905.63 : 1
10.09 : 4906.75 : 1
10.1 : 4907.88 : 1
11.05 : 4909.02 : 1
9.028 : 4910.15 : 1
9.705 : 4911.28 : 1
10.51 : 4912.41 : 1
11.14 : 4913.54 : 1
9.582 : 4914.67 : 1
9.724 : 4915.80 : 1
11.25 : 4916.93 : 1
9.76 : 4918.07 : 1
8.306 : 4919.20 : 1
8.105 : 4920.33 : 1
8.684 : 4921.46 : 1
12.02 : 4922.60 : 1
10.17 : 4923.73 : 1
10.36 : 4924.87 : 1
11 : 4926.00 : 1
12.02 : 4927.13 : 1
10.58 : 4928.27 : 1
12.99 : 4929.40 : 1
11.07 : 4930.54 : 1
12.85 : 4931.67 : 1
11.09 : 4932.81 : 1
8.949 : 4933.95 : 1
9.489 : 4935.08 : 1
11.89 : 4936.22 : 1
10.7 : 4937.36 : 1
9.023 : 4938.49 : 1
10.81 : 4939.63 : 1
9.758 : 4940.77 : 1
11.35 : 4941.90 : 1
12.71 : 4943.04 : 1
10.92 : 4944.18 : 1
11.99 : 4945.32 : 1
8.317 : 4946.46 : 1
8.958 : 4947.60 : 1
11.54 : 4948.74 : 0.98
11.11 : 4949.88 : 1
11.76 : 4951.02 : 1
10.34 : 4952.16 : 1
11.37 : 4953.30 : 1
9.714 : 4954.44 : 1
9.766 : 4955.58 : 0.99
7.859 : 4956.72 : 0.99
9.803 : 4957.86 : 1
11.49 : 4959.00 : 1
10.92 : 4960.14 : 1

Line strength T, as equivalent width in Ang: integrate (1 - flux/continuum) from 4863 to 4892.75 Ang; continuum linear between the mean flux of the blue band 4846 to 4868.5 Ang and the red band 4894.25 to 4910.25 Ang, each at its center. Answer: 1.7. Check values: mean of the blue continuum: 9.85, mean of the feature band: 9.96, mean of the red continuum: 11.4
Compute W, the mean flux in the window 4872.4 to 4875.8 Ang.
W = 9.96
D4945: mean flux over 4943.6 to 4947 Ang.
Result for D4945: 10.4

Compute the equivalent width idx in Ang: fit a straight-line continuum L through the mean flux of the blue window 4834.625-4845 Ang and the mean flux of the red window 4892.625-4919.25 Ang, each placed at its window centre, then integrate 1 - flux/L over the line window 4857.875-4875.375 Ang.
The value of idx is 1.7 Ang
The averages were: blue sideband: 10.4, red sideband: 10.9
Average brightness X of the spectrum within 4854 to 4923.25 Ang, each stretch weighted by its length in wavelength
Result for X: 10.2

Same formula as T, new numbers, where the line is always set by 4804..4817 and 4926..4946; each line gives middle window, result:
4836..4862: 1.3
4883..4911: 0.4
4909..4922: 1.5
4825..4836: 0.2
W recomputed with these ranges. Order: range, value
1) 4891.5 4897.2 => 11.2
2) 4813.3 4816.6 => 10.7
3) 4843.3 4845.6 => 12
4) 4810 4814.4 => 10.5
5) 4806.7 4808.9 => 10.1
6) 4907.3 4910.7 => 10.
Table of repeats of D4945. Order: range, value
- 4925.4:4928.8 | 11.2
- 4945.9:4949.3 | 9.6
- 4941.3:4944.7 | 11.7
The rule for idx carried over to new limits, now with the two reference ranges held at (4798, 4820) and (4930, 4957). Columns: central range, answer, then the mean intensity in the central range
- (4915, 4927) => 0.7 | 10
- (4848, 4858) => 0.6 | 10.1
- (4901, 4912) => -0.4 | 11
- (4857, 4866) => 1.3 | 9.07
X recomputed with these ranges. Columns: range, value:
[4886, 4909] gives 10.9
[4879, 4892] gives 9.89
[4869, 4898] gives 10.2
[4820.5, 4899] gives 10.2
